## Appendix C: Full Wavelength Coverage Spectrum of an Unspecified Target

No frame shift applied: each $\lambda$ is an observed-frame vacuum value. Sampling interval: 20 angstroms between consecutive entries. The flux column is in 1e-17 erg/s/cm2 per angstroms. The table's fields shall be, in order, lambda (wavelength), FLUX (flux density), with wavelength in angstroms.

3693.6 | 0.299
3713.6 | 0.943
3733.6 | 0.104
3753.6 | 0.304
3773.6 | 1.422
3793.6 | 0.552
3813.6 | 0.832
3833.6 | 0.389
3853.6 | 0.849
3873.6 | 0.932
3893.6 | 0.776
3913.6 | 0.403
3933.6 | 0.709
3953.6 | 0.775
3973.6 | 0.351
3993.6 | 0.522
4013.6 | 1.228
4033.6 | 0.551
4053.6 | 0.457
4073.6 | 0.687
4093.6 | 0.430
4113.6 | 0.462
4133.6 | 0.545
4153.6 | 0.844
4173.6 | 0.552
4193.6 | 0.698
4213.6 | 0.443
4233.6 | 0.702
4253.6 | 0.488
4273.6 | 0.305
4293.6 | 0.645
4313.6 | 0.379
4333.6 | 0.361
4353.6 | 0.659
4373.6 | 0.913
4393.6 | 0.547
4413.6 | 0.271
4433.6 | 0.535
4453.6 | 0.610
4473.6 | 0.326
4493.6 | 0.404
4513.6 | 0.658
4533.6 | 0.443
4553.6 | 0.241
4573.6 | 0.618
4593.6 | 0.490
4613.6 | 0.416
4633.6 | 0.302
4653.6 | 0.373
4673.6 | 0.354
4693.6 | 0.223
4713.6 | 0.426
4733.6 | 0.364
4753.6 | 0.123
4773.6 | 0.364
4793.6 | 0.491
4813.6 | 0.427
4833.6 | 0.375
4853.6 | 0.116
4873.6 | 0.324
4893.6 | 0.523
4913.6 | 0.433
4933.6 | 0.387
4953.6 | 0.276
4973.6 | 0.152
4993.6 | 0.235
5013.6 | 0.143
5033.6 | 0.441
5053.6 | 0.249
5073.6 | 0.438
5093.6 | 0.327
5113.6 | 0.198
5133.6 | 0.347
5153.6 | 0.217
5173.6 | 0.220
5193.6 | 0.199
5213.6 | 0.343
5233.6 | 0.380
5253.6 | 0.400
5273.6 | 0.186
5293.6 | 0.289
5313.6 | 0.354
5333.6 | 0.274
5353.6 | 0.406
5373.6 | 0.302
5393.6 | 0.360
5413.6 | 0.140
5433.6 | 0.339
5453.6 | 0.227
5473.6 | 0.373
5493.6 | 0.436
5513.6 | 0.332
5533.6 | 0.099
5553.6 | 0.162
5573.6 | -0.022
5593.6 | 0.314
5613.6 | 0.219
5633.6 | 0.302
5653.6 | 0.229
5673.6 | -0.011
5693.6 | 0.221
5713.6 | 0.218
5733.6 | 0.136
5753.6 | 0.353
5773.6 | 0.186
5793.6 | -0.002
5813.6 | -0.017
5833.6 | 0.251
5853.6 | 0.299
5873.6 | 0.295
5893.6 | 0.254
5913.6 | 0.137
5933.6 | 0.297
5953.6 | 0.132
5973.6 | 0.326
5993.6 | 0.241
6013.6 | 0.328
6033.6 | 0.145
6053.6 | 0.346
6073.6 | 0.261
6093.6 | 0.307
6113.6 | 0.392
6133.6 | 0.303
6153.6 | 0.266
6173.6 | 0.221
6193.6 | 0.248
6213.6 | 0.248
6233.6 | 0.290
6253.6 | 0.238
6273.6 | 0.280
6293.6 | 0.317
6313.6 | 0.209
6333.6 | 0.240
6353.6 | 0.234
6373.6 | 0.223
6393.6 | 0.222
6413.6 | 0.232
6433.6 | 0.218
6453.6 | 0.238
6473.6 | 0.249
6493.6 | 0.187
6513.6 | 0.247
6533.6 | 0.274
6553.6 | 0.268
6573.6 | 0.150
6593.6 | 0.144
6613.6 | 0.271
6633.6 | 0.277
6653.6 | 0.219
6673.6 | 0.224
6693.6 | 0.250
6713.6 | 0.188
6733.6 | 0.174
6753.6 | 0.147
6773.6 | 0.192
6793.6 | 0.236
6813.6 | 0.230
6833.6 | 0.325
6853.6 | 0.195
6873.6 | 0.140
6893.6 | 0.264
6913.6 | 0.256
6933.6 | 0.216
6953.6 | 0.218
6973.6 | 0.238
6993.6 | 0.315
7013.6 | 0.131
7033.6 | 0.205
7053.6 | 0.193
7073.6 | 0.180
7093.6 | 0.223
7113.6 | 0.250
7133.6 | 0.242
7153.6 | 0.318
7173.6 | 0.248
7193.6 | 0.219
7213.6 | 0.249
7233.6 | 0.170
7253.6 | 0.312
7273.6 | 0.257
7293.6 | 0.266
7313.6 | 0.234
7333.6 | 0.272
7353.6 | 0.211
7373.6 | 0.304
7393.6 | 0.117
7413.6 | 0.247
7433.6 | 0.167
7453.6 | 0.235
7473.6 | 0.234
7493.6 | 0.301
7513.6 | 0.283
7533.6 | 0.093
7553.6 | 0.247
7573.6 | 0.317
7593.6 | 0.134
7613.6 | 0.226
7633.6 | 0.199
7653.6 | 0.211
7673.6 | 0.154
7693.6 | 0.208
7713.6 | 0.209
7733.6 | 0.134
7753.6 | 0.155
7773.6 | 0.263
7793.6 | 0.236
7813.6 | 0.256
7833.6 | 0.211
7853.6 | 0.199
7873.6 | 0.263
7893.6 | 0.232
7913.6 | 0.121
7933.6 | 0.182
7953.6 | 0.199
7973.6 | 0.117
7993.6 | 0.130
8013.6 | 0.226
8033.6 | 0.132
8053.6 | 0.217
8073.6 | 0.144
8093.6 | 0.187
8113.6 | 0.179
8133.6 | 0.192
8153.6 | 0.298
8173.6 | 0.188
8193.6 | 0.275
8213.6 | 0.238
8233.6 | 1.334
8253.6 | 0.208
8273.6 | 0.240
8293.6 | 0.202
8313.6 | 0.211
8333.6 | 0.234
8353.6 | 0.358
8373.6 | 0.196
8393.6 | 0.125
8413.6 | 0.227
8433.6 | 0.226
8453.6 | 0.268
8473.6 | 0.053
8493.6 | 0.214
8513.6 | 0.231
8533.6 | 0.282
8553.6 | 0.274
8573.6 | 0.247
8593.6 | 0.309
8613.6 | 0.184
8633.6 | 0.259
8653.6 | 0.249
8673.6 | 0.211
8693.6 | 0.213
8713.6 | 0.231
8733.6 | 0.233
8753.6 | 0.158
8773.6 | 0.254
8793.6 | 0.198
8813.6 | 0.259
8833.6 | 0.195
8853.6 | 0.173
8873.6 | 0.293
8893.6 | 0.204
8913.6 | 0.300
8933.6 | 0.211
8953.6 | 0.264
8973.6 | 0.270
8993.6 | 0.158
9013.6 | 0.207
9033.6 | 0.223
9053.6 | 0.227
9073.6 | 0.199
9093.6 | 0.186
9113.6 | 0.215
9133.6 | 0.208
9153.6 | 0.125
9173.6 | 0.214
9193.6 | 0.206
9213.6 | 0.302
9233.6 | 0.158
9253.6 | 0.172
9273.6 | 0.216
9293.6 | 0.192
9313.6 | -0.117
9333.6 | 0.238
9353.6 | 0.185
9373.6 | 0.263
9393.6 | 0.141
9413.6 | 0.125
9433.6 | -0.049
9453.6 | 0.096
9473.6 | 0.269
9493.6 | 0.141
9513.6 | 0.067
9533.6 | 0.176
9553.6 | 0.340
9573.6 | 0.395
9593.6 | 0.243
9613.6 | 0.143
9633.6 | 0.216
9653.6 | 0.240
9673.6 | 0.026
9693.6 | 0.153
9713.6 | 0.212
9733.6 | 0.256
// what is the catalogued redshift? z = 1.207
